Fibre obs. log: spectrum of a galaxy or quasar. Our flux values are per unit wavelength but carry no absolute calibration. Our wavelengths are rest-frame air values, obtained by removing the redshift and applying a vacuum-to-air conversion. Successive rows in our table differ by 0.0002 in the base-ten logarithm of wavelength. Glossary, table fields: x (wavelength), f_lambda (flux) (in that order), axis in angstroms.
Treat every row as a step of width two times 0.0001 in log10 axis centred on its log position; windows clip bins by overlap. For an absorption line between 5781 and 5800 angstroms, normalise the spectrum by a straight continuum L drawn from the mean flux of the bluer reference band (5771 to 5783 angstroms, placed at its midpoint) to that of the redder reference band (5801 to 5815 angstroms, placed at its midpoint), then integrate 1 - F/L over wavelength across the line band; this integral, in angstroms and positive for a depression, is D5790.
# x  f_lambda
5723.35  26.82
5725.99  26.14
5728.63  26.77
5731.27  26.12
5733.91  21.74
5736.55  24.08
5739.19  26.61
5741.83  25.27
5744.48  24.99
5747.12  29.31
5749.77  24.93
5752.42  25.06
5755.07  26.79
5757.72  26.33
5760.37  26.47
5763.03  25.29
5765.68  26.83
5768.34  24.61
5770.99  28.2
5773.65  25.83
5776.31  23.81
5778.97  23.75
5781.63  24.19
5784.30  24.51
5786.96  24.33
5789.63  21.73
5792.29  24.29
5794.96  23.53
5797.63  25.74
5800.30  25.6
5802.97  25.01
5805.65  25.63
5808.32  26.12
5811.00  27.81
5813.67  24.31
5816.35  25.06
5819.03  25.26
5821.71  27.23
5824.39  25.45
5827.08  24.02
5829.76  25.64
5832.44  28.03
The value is 0.8 angstroms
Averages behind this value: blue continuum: 24.8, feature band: 24.1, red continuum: 25.8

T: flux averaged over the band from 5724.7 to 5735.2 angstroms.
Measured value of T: 25.2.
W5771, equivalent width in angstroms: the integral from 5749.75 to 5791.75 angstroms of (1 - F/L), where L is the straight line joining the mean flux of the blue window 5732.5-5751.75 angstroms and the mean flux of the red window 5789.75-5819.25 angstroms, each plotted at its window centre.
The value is 0.1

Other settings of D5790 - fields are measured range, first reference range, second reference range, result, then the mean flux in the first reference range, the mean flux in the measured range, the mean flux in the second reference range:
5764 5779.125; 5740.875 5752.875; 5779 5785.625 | -0.5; 26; 25.6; 24.2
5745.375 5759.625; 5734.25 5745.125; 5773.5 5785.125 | -1.0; 24.9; 26.4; 24.3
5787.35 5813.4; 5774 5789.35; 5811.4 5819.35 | -0.3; 24.1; 25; 25.2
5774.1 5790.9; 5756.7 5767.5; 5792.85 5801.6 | 1.0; 26.1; 23.8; 24.9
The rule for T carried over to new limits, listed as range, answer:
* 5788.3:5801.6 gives 24.2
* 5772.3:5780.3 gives 24.5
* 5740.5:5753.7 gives 25.9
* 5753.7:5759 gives 26.6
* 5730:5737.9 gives 24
